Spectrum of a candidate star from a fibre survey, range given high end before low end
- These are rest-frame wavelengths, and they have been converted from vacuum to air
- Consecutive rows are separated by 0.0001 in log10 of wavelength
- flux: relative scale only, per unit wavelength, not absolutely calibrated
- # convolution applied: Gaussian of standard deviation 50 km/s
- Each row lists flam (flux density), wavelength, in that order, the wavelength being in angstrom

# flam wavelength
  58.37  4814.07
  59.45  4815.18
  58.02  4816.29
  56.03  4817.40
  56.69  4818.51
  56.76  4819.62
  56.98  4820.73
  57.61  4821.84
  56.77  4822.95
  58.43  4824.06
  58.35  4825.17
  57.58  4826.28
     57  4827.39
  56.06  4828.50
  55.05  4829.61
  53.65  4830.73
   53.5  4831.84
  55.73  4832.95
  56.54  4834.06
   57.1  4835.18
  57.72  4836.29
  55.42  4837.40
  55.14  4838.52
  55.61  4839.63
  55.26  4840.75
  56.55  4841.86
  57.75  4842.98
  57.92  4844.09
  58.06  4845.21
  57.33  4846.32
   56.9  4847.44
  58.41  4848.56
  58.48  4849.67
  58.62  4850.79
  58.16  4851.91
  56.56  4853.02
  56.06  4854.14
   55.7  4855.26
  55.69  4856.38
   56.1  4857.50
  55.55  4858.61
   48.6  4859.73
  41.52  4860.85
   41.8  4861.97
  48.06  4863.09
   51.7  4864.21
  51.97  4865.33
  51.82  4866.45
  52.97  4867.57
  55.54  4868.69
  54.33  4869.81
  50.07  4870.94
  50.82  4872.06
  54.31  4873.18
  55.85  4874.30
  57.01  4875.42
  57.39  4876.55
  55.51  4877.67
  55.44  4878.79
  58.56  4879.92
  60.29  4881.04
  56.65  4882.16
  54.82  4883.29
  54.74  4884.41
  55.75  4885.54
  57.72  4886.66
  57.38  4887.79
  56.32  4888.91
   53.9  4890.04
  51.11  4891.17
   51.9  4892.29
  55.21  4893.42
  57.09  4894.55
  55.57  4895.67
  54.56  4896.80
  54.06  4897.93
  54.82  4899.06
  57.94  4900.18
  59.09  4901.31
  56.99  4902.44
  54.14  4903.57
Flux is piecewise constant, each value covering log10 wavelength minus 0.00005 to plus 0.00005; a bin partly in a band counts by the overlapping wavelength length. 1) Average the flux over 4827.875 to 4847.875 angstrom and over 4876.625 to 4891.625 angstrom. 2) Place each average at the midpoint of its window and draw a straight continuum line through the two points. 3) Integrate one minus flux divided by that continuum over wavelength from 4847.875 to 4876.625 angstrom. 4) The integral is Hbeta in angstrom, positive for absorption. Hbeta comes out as 1.3 angstrom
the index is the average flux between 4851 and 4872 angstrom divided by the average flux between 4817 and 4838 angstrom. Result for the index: 0.9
